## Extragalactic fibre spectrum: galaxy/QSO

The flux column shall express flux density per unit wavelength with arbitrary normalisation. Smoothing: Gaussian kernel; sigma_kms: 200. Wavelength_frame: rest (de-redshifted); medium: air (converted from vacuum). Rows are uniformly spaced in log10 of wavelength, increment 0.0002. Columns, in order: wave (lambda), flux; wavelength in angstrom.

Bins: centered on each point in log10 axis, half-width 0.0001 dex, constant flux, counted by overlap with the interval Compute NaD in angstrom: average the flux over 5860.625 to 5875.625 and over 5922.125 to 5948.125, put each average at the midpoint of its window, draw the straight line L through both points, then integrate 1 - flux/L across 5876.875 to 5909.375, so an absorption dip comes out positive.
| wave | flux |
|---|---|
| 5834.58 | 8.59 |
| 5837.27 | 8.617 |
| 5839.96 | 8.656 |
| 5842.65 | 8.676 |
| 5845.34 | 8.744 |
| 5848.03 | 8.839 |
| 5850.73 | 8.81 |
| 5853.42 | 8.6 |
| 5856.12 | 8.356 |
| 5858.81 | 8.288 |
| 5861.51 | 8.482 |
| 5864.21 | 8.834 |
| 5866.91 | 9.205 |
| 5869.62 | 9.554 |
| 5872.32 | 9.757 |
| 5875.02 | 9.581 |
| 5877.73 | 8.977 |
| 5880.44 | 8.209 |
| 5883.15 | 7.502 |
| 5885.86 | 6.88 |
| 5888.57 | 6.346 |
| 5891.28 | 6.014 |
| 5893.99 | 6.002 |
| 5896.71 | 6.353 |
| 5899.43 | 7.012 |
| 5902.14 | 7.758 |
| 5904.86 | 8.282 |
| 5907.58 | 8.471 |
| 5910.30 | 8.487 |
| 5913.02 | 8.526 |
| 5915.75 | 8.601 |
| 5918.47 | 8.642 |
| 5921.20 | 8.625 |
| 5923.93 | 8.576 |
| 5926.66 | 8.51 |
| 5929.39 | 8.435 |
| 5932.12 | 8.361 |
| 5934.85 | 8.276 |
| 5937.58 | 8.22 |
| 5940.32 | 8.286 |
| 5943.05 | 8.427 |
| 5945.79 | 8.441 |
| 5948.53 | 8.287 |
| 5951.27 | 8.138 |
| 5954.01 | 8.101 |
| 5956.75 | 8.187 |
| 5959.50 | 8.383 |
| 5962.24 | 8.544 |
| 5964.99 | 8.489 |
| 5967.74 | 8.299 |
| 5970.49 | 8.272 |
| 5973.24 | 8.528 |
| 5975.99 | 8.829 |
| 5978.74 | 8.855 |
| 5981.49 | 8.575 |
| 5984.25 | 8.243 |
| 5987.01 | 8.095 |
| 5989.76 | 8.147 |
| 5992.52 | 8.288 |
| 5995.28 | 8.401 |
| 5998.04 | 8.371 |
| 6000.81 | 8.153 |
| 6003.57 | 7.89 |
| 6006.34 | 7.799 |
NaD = 5.89 angstrom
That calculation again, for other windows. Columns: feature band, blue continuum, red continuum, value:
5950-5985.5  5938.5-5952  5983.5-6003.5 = -0.63 angstrom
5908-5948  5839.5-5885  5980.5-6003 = 0.23 angstrom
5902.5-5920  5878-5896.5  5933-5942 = -2.06 angstrom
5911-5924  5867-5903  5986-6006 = -1.20 angstrom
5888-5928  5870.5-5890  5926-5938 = 2.51 angstrom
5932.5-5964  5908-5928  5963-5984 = 0.89 angstrom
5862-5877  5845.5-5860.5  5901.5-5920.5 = -1.36 angstrom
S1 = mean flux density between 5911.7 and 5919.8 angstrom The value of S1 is 8.59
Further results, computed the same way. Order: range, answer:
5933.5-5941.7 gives 8.27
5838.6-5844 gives 8.67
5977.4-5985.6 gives 8.56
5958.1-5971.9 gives 8.39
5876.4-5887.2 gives 7.89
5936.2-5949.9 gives 8.33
